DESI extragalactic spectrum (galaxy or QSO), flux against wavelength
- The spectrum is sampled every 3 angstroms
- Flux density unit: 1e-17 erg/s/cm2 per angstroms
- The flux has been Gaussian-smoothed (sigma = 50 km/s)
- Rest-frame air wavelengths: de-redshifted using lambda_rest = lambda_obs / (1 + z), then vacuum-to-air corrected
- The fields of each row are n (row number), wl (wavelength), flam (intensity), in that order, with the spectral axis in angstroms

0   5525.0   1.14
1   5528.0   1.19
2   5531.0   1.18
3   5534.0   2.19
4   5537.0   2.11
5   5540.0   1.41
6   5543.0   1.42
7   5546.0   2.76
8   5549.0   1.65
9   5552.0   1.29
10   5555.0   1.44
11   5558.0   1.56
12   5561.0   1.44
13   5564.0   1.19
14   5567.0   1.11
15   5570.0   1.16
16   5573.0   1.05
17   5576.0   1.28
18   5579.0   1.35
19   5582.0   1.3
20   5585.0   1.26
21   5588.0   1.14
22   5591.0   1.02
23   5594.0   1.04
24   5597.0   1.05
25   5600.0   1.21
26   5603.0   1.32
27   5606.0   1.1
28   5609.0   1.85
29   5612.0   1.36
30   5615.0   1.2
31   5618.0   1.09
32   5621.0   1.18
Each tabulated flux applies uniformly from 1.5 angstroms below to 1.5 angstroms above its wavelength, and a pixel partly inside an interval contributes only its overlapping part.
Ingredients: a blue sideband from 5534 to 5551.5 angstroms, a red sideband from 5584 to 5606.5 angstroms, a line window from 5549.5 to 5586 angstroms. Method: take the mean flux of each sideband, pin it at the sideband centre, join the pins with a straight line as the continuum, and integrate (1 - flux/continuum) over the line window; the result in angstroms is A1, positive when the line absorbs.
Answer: 5.2 angstroms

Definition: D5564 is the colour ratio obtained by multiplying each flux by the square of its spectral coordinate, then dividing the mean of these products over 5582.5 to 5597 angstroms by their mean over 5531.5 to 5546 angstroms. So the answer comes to 0.6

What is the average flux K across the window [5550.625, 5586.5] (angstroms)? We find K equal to 1.29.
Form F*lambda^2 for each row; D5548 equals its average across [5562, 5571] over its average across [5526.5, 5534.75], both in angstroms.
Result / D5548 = 0.8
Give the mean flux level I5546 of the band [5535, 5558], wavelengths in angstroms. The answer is 1.72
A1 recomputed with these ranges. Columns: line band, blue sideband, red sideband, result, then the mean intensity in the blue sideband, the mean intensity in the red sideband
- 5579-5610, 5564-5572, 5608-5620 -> 0.9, 1.14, 1.35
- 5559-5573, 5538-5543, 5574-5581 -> 1.4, 1.48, 1.3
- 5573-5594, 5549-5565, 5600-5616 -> 2.8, 1.42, 1.36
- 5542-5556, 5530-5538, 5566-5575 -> -1.6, 1.85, 1.12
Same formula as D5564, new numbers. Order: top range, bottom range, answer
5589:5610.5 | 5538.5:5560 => 0.76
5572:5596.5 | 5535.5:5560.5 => 0.70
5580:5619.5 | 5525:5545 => 0.80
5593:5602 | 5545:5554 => 0.62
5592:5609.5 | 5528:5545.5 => 0.74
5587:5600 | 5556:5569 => 0.82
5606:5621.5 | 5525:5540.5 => 0.86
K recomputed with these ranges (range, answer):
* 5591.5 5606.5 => 1.14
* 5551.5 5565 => 1.4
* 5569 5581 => 1.22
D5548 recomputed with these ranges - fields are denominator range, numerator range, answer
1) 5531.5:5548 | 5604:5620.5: 0.70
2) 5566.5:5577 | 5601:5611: 1.24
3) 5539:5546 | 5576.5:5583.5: 0.78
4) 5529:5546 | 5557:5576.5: 0.72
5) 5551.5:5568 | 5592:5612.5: 0.95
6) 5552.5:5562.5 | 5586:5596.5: 0.74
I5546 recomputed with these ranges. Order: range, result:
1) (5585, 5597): 1.09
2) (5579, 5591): 1.22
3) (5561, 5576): 1.17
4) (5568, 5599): 1.16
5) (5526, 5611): 1.39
